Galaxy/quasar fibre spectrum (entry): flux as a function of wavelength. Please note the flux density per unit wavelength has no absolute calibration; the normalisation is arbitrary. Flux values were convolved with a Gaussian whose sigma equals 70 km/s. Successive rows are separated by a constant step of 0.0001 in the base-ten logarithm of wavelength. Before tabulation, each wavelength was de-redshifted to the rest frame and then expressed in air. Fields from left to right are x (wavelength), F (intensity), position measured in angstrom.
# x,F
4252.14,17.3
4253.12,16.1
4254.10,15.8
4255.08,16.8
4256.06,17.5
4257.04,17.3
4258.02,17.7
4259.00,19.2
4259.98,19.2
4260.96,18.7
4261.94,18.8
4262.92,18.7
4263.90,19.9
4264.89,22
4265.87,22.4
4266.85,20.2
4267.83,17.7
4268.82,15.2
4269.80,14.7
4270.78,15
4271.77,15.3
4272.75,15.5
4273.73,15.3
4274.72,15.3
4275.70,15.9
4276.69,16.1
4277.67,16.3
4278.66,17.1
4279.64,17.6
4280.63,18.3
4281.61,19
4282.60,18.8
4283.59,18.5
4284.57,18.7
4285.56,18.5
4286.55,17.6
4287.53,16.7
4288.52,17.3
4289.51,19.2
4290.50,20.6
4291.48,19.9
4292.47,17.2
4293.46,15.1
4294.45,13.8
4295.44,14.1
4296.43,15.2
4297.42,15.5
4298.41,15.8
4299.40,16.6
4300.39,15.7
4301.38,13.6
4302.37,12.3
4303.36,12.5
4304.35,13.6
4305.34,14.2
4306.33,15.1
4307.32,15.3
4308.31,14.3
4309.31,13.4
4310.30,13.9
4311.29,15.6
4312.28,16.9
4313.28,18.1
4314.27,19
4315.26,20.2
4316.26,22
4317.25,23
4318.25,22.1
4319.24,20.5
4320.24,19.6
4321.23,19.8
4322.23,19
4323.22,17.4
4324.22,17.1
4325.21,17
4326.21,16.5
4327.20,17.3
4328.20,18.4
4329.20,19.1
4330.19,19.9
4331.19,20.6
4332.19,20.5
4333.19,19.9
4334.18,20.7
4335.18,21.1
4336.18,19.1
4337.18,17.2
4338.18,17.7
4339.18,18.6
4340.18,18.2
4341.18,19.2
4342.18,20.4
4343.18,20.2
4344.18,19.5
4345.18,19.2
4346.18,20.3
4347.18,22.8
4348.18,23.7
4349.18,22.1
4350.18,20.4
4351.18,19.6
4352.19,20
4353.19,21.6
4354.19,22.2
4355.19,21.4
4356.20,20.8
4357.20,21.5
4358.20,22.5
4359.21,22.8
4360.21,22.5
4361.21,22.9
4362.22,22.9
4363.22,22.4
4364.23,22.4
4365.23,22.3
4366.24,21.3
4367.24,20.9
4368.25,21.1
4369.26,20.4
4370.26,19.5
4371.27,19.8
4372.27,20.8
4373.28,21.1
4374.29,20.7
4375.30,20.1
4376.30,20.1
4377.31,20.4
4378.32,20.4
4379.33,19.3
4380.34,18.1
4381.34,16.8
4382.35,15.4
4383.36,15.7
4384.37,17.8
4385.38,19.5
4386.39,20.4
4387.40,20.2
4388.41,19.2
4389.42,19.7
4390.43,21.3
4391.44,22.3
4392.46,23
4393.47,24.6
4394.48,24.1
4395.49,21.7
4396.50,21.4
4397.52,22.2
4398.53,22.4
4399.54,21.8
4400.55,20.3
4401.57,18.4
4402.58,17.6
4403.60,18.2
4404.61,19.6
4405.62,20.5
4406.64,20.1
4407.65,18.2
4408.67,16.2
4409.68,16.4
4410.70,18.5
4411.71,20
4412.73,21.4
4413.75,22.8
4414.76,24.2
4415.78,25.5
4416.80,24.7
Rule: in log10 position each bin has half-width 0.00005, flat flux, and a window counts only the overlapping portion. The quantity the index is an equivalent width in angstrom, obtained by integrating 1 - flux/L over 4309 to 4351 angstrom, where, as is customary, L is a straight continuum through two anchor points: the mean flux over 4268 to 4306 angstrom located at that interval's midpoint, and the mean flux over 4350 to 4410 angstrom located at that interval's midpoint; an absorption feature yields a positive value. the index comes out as -2.4 angstrom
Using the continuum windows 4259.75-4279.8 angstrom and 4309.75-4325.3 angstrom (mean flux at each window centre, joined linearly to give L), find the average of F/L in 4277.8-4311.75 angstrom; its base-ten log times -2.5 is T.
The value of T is 0.12 mag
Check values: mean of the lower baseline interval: 17.4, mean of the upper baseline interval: 18.9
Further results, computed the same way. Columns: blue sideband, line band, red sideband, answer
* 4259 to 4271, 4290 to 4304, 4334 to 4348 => 0.22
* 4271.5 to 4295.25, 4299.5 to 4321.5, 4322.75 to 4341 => 0.08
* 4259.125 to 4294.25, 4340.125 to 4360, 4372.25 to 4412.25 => -0.10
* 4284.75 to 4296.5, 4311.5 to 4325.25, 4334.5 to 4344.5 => -0.06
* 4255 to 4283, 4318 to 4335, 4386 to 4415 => -0.01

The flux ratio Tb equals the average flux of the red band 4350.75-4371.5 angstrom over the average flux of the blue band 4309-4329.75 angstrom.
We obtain 1.17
